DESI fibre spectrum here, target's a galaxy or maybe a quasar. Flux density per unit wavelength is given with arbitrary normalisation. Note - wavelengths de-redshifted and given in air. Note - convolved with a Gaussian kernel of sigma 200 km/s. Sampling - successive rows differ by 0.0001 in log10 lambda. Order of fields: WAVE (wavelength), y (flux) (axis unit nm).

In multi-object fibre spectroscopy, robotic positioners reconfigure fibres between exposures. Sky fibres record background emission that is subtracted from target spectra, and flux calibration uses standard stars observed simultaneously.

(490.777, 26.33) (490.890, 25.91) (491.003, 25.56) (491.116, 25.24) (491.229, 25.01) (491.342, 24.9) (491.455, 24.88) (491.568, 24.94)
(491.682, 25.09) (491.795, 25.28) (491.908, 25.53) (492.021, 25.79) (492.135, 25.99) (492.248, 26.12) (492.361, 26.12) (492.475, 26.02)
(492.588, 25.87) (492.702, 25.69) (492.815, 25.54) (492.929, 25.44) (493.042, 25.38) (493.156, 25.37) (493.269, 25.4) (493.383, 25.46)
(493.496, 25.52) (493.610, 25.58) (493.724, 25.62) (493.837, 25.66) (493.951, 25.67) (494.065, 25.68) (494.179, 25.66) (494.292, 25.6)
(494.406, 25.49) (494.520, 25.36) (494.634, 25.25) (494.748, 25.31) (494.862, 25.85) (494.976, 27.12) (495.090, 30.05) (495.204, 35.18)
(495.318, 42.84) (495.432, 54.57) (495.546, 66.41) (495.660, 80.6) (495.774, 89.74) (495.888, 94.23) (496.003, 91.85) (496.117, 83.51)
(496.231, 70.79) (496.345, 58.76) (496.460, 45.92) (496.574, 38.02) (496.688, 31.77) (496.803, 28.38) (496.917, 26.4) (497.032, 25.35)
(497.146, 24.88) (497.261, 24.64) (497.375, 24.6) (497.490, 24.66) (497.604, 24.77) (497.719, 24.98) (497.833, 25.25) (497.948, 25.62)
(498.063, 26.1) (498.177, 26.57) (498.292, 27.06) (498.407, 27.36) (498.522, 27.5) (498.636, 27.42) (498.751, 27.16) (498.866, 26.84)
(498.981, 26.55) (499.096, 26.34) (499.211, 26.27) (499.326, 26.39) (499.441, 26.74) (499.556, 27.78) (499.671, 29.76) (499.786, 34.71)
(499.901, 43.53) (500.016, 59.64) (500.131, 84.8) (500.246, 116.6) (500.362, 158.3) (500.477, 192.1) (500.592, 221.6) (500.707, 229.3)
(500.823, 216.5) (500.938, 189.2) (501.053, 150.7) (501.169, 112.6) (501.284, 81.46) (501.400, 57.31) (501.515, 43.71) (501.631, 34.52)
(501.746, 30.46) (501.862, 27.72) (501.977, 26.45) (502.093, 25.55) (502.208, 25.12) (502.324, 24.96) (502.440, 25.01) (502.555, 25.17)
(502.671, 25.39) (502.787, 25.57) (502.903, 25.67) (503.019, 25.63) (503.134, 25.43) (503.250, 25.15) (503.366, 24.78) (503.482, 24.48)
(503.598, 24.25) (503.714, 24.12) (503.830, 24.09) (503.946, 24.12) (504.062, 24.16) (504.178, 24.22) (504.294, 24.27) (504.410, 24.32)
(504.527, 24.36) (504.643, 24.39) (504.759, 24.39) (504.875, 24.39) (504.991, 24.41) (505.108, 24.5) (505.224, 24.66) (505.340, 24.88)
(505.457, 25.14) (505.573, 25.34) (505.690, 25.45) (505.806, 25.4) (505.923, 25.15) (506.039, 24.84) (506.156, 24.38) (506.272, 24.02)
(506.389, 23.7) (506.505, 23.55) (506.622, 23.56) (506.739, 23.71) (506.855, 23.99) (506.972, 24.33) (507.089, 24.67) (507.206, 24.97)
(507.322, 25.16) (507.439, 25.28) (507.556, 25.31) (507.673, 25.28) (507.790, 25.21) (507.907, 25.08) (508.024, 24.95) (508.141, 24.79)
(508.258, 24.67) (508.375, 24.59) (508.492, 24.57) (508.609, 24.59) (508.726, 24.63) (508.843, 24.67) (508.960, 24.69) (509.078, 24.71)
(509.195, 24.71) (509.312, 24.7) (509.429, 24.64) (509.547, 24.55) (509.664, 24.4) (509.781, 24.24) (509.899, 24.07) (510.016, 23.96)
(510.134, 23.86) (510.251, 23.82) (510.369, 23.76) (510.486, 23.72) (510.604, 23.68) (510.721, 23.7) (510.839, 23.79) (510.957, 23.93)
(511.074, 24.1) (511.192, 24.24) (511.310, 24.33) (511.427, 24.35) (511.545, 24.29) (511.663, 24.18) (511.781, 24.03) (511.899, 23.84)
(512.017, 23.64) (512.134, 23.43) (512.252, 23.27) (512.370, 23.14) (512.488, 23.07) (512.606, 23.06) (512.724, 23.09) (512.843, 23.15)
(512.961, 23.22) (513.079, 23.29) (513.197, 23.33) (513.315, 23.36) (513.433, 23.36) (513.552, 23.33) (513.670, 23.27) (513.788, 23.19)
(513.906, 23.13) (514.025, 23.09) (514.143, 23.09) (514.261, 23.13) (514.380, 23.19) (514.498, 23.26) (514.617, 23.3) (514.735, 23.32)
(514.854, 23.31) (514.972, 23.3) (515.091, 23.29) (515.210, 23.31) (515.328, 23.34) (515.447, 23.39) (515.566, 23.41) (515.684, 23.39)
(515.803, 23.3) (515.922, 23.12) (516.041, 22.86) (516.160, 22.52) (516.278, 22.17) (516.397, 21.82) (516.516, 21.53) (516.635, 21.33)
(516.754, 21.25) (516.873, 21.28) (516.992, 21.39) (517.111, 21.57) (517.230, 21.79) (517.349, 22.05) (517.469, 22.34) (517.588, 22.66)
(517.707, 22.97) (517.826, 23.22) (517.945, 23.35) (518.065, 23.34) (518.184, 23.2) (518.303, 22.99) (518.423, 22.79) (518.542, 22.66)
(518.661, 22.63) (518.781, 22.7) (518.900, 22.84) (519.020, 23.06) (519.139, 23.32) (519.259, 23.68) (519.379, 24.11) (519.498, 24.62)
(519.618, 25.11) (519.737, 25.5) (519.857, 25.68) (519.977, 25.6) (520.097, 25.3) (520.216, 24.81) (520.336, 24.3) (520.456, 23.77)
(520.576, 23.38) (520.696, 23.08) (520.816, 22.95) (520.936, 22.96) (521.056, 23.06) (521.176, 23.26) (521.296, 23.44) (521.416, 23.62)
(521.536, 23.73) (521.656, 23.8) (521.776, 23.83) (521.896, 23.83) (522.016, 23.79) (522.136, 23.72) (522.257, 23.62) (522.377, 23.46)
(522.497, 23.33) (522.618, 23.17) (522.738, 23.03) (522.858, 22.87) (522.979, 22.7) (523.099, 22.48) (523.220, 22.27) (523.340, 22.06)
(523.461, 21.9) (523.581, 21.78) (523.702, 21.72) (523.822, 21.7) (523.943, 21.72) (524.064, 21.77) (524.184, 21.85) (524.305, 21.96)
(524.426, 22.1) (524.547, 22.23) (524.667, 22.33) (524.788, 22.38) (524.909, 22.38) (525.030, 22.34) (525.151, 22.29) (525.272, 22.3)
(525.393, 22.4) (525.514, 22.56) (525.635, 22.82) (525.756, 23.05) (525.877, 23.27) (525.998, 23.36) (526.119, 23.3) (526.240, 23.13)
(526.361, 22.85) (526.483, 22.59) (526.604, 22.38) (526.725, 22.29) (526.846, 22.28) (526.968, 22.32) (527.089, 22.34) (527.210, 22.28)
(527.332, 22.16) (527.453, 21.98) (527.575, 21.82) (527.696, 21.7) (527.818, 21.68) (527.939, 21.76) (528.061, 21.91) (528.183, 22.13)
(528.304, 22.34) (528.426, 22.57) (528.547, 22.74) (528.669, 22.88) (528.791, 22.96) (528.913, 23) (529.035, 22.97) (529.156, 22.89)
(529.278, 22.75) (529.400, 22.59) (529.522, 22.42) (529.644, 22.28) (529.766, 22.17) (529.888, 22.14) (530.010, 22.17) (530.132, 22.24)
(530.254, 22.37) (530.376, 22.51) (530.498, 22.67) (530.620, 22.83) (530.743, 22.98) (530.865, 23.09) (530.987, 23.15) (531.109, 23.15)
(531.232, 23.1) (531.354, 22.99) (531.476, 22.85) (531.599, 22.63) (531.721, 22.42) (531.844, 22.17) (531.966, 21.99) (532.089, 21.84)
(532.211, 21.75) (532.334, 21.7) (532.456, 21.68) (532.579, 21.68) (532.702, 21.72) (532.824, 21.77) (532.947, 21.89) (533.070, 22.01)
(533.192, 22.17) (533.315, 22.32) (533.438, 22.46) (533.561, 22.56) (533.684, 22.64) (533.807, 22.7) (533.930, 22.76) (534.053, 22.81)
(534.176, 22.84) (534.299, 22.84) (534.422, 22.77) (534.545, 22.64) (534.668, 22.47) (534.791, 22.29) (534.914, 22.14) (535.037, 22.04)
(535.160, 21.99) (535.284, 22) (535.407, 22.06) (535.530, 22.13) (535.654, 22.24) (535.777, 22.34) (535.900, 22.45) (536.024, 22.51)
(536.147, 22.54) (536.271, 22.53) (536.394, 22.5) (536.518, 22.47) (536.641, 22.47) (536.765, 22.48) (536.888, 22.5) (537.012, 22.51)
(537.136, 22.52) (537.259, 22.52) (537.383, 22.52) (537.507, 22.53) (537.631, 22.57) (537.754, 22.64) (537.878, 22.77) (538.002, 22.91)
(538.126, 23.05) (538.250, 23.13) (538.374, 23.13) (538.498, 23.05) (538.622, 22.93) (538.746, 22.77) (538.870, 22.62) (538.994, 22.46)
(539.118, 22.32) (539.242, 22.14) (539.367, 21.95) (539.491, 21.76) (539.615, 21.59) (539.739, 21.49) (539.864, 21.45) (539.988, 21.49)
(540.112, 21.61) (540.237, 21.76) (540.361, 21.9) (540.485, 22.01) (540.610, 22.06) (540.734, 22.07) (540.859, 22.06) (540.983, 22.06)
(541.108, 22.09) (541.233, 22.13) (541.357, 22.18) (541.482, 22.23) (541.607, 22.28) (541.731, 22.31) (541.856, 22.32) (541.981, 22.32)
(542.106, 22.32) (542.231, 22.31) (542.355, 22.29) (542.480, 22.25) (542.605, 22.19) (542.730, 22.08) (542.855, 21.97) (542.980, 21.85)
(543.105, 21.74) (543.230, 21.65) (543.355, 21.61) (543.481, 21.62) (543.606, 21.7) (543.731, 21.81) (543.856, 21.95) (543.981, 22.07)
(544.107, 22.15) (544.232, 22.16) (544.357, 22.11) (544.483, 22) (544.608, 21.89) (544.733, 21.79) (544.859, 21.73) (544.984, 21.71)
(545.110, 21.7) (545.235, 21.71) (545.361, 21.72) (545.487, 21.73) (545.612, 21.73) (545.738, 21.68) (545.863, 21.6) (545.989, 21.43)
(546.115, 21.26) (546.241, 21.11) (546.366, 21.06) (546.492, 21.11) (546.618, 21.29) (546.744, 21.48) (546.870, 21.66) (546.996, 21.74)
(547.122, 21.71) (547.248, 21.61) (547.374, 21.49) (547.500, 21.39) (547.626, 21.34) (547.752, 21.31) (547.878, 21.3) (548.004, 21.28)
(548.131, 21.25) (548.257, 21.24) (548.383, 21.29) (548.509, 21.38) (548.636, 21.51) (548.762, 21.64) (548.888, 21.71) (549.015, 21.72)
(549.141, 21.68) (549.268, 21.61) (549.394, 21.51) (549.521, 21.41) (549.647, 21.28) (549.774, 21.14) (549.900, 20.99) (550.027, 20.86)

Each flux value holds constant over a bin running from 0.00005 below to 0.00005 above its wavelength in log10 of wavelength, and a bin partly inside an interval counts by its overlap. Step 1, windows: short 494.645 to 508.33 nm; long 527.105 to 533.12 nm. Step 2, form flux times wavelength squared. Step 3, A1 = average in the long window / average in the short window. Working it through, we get 0.6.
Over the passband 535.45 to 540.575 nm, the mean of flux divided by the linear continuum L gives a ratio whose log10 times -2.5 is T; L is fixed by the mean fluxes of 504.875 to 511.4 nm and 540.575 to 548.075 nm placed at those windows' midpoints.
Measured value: 0.00 mag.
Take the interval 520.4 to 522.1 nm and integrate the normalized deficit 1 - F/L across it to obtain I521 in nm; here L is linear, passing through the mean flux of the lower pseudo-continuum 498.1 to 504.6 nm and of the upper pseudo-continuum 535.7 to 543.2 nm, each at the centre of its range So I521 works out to 0.63 nm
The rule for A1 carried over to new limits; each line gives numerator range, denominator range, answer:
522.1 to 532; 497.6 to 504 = 0.46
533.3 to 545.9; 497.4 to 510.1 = 0.65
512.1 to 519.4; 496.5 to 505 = 0.51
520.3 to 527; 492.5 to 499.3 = 0.73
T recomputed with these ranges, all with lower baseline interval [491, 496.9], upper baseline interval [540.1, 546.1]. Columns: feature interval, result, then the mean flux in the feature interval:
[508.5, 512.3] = 0.28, 24.2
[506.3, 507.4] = 0.31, 24.2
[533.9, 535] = 0.08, 22.6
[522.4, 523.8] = 0.22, 22.5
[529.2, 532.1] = 0.13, 22.6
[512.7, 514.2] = 0.29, 23.2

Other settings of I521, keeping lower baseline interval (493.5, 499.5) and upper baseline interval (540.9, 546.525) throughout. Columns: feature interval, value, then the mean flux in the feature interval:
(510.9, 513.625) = 0.67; 23.6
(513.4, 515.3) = 0.46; 23.2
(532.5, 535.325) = 0.28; 22.3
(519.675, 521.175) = 0.24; 24.2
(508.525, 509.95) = 0.34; 24.6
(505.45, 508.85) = 0.84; 24.7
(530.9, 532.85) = 0.24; 22.3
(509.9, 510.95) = 0.26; 23.8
